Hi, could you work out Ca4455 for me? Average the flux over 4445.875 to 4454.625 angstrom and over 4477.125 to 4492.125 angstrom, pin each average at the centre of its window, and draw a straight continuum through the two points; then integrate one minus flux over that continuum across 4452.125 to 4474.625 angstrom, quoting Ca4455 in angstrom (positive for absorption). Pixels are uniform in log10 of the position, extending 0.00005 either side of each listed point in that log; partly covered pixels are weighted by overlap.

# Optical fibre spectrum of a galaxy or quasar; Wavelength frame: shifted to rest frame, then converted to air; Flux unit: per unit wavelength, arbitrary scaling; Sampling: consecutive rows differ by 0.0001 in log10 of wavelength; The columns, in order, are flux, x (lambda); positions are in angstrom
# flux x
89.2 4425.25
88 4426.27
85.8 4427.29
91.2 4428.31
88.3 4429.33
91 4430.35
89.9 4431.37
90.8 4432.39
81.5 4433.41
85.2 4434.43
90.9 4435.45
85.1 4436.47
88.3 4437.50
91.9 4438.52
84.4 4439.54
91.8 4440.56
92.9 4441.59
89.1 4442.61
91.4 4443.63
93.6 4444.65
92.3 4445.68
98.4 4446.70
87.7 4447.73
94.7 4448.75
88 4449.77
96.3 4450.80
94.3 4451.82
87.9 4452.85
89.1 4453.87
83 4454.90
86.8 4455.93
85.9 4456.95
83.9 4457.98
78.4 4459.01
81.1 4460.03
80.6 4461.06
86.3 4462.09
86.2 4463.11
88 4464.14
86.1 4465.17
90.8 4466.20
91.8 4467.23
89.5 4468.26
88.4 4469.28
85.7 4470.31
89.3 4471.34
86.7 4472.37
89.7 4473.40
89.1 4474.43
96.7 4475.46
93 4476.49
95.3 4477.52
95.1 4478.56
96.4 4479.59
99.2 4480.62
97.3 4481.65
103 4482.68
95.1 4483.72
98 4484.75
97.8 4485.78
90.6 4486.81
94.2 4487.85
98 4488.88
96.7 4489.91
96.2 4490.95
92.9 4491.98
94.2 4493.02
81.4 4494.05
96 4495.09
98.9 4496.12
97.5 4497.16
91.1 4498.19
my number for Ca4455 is 1.7 angstrom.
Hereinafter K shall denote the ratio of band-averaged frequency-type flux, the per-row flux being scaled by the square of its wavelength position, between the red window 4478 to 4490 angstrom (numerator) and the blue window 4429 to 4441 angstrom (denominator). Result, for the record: 1.12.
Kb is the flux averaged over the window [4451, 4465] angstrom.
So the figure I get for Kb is 85.8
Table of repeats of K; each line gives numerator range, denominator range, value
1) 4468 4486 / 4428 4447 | 1.06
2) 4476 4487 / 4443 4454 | 1.06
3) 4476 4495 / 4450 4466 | 1.12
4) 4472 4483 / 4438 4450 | 1.05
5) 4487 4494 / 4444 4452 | 1.03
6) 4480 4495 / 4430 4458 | 1.09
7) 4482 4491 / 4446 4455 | 1.07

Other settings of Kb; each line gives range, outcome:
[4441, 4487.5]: 90.7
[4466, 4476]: 89.8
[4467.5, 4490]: 93.8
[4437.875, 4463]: 88.7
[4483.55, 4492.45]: 95.6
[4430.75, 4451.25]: 90.2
